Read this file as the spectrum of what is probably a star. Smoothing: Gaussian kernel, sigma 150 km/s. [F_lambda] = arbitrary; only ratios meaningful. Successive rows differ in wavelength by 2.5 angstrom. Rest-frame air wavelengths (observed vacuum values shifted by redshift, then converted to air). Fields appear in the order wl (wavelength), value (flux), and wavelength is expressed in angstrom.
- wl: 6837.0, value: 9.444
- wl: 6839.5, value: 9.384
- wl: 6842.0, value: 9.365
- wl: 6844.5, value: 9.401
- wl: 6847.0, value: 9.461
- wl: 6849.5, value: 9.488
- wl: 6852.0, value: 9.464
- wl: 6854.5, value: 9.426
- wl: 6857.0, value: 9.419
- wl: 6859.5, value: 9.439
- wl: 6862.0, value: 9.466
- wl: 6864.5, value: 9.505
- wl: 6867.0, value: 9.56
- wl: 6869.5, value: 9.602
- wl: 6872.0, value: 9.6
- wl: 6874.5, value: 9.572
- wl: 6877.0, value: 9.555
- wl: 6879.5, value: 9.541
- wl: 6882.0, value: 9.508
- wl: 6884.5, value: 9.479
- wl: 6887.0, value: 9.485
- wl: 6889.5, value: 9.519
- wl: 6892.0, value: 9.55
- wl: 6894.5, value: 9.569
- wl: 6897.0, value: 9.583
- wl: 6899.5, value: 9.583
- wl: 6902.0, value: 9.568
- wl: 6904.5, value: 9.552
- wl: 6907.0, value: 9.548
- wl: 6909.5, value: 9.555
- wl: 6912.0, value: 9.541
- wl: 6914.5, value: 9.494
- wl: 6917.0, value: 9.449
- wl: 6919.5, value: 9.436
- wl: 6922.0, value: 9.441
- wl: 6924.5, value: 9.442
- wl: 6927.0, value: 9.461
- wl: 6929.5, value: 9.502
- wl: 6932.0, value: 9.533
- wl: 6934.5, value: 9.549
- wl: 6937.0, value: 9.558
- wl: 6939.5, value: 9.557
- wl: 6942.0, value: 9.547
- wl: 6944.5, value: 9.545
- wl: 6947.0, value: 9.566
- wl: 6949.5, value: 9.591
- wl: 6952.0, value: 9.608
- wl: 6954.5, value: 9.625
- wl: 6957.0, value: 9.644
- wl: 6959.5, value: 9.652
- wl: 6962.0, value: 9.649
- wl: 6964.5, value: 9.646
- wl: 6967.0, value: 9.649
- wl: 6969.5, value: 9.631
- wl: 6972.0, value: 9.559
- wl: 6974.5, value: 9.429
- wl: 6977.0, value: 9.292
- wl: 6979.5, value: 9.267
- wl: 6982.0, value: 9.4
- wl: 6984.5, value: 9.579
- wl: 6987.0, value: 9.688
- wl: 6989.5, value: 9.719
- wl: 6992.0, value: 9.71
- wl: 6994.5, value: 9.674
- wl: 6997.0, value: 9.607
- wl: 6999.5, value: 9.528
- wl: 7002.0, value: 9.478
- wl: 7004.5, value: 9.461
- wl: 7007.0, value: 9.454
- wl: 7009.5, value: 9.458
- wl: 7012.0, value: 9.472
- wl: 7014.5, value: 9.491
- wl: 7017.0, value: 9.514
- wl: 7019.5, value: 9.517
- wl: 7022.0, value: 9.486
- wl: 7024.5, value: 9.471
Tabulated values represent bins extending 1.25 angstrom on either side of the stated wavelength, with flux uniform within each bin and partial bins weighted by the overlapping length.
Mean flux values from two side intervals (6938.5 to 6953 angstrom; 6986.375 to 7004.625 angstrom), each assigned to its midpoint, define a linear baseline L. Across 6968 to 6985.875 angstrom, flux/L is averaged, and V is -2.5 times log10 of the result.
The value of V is 0.02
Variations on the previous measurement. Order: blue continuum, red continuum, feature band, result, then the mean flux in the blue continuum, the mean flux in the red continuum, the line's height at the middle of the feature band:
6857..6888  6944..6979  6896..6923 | 0.00 mag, 9.52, 9.57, 9.54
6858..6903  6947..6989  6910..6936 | 0.01 mag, 9.54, 9.56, 9.55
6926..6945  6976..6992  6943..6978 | -0.01 mag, 9.53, 9.51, 9.52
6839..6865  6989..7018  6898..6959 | -0.01 mag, 9.44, 9.54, 9.49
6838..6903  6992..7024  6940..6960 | -0.01 mag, 9.5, 9.52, 9.51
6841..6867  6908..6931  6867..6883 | -0.01 mag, 9.45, 9.48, 9.46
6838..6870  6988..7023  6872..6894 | -0.01 mag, 9.46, 9.54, 9.47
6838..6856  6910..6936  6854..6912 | -0.01 mag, 9.43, 9.49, 9.46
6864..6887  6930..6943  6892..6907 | 0.00 mag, 9.54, 9.55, 9.55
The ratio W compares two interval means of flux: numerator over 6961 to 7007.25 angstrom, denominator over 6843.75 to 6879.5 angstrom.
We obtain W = 1.01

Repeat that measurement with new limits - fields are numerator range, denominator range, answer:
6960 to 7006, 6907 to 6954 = 1.00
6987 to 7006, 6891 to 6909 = 1.00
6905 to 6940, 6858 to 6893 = 1.00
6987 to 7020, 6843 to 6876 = 1.01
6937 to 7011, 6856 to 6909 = 1.00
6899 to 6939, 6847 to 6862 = 1.01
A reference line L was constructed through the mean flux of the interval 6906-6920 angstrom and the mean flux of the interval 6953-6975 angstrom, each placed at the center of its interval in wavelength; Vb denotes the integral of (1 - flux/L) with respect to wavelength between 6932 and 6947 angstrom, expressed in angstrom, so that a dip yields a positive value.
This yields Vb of 0.0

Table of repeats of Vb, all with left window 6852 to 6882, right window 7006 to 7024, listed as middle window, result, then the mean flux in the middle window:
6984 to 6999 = -0.3 angstrom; 9.66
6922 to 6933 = 0.0 angstrom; 9.48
